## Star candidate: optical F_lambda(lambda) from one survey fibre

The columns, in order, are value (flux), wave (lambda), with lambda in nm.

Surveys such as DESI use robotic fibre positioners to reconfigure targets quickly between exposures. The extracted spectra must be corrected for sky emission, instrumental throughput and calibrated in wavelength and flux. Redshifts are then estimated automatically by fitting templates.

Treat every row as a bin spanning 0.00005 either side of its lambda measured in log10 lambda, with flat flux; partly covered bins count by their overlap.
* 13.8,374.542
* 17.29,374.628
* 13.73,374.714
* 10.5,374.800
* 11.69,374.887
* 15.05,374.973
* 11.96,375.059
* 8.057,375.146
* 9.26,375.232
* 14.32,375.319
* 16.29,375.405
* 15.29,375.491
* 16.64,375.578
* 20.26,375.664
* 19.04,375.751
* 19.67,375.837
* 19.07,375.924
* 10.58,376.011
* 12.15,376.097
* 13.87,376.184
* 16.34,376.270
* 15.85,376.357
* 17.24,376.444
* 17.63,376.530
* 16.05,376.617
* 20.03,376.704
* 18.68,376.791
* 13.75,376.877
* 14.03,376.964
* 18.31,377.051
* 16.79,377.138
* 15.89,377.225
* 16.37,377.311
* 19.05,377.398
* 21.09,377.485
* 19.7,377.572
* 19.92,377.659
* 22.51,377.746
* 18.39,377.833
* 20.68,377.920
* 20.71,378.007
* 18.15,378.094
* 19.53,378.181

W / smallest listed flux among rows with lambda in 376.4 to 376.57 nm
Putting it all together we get 17.24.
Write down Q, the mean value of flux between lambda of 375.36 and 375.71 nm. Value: 17.1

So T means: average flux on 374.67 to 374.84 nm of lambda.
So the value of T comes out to 12.2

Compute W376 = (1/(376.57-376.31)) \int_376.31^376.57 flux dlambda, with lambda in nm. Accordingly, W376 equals 16.9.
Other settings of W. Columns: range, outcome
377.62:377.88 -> 18.39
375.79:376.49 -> 10.58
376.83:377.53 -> 13.75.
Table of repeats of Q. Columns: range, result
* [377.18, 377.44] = 17.1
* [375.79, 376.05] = 16.6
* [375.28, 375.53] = 15.4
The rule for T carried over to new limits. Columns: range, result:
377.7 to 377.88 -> 20.4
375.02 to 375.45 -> 12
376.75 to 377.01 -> 15.5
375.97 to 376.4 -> 13.8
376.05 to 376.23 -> 13.1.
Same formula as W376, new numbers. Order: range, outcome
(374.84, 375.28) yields 11.2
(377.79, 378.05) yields 19.9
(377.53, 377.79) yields 20.7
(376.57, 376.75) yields 18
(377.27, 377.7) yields 19.2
